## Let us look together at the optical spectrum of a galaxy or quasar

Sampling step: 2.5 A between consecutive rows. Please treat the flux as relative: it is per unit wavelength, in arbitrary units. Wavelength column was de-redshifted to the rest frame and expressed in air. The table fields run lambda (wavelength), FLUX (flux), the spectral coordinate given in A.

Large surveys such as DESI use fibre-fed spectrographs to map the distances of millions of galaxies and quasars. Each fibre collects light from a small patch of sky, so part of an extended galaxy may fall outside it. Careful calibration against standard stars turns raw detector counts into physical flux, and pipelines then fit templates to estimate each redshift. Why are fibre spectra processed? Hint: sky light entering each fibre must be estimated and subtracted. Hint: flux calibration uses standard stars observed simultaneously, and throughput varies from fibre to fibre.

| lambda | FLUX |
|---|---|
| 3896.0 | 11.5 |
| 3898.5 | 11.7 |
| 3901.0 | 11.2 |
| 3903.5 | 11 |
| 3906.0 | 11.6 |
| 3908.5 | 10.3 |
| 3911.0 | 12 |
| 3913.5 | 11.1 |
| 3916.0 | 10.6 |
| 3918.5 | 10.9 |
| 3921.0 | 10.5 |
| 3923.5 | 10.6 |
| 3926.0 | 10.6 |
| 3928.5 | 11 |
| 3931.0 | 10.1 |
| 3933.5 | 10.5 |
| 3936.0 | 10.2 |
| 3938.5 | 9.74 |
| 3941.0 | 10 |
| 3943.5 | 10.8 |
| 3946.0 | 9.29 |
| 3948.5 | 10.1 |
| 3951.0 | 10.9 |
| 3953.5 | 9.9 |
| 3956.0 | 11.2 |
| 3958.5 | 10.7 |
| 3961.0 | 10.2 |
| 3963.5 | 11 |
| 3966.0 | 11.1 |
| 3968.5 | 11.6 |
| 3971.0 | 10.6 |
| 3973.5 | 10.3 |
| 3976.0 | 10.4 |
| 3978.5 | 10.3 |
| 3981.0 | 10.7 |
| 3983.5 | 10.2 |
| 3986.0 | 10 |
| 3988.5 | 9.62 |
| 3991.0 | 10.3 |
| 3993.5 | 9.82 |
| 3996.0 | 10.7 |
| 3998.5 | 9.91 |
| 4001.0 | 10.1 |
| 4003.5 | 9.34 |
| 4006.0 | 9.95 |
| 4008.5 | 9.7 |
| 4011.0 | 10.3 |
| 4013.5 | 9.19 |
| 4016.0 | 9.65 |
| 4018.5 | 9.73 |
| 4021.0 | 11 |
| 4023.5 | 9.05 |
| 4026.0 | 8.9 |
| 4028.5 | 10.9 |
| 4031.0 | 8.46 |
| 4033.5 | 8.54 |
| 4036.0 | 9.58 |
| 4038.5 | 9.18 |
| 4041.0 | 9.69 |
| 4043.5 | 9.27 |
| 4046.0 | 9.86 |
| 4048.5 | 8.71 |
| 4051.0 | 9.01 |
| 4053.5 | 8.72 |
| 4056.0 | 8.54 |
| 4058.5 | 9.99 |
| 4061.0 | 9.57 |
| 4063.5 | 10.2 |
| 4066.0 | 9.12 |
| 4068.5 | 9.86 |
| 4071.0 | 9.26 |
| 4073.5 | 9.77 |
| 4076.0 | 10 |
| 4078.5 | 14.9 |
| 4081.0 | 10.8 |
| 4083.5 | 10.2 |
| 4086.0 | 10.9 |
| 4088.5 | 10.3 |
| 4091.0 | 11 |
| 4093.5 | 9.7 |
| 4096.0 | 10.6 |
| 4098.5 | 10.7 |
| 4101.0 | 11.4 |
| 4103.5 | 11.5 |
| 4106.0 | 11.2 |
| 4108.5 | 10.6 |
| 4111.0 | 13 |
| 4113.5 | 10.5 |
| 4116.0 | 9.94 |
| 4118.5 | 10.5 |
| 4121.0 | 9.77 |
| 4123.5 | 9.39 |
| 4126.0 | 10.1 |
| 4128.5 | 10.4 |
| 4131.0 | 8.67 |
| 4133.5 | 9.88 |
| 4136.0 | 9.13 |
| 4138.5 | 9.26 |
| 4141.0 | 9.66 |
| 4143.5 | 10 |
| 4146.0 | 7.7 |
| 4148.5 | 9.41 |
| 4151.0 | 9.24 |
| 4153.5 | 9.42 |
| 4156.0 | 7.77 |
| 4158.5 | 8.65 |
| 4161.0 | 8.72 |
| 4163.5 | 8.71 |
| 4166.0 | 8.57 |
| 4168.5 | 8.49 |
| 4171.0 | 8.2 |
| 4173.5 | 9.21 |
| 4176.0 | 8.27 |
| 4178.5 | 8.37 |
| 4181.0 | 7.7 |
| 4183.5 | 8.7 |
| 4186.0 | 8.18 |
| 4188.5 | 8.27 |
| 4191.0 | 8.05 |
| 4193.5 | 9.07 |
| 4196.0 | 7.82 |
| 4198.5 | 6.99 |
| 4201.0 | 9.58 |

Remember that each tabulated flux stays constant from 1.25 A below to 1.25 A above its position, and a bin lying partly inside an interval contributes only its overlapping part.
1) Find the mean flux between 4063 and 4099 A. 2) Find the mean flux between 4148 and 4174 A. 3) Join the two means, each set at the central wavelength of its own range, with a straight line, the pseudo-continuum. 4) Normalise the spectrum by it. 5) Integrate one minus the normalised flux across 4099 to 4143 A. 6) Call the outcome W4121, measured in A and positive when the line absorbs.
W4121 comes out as -3.1 A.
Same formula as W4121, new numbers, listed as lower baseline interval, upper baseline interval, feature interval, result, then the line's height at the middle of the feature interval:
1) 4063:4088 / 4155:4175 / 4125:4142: -0.6 A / 9.24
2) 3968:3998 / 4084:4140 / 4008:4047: 3.0 A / 10.4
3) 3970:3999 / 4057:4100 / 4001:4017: 0.9 A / 10.3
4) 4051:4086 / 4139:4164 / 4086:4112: -3.6 A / 9.65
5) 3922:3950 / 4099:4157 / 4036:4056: 1.8 A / 10.1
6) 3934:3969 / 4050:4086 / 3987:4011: 0.8 A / 10.3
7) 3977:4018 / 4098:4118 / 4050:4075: 2.9 A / 10.6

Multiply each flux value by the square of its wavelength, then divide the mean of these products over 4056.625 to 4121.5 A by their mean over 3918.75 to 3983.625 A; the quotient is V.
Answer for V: 1.1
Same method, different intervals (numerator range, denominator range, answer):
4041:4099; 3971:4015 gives 1.04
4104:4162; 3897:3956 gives 1.01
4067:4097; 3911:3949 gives 1.09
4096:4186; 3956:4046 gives 1.02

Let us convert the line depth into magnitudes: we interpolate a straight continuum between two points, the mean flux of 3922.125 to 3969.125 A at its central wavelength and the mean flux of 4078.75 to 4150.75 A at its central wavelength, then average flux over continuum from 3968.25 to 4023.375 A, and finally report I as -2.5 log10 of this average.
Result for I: 0.034 mag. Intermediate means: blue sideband 10.5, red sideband 10.3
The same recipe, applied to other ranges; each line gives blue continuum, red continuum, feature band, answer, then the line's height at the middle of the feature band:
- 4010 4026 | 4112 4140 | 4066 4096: -0.08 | 9.78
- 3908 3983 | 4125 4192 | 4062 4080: -0.10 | 9.55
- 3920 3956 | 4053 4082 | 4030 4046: 0.11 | 10.1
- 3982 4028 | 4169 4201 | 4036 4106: -0.09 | 9.3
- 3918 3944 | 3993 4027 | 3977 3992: -0.02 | 10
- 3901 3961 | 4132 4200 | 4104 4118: -0.21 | 9.11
